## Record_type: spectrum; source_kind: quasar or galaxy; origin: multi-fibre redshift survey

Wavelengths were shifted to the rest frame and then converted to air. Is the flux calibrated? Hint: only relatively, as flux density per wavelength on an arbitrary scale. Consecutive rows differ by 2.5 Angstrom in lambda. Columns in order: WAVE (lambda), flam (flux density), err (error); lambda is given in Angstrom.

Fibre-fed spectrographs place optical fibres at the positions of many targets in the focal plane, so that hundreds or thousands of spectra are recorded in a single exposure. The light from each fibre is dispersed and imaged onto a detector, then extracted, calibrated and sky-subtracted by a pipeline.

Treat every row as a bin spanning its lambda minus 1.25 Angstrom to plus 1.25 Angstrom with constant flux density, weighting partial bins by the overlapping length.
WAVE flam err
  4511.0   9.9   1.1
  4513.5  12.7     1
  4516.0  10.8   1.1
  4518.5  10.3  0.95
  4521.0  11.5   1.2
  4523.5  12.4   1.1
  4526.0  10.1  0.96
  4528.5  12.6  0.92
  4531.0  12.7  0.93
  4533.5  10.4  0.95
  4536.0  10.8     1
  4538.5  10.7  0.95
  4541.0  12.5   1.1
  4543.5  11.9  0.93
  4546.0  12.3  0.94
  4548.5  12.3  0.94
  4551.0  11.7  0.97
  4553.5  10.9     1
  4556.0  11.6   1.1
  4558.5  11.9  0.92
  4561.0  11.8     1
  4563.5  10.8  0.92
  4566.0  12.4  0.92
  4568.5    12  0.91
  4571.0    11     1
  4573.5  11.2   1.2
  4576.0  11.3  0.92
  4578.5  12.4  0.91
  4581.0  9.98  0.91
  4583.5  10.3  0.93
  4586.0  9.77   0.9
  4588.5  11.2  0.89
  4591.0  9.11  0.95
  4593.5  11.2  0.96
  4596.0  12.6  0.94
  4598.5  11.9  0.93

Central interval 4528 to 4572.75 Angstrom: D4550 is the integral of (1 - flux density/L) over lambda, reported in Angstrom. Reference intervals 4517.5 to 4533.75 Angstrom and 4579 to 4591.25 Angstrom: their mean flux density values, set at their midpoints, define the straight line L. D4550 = -2.7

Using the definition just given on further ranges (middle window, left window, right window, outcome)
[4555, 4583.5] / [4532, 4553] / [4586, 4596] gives -0.9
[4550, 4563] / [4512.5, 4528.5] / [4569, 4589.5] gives -0.5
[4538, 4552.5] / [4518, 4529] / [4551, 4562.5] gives -0.6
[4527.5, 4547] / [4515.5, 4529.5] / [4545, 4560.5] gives -0.3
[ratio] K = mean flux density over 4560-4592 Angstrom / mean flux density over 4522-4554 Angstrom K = 0.95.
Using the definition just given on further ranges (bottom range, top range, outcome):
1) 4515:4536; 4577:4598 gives 0.96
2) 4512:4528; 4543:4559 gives 1.04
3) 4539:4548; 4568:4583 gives 0.93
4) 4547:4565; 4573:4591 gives 0.93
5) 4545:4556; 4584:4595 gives 0.88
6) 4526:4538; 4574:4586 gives 0.95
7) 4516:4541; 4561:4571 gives 1.03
